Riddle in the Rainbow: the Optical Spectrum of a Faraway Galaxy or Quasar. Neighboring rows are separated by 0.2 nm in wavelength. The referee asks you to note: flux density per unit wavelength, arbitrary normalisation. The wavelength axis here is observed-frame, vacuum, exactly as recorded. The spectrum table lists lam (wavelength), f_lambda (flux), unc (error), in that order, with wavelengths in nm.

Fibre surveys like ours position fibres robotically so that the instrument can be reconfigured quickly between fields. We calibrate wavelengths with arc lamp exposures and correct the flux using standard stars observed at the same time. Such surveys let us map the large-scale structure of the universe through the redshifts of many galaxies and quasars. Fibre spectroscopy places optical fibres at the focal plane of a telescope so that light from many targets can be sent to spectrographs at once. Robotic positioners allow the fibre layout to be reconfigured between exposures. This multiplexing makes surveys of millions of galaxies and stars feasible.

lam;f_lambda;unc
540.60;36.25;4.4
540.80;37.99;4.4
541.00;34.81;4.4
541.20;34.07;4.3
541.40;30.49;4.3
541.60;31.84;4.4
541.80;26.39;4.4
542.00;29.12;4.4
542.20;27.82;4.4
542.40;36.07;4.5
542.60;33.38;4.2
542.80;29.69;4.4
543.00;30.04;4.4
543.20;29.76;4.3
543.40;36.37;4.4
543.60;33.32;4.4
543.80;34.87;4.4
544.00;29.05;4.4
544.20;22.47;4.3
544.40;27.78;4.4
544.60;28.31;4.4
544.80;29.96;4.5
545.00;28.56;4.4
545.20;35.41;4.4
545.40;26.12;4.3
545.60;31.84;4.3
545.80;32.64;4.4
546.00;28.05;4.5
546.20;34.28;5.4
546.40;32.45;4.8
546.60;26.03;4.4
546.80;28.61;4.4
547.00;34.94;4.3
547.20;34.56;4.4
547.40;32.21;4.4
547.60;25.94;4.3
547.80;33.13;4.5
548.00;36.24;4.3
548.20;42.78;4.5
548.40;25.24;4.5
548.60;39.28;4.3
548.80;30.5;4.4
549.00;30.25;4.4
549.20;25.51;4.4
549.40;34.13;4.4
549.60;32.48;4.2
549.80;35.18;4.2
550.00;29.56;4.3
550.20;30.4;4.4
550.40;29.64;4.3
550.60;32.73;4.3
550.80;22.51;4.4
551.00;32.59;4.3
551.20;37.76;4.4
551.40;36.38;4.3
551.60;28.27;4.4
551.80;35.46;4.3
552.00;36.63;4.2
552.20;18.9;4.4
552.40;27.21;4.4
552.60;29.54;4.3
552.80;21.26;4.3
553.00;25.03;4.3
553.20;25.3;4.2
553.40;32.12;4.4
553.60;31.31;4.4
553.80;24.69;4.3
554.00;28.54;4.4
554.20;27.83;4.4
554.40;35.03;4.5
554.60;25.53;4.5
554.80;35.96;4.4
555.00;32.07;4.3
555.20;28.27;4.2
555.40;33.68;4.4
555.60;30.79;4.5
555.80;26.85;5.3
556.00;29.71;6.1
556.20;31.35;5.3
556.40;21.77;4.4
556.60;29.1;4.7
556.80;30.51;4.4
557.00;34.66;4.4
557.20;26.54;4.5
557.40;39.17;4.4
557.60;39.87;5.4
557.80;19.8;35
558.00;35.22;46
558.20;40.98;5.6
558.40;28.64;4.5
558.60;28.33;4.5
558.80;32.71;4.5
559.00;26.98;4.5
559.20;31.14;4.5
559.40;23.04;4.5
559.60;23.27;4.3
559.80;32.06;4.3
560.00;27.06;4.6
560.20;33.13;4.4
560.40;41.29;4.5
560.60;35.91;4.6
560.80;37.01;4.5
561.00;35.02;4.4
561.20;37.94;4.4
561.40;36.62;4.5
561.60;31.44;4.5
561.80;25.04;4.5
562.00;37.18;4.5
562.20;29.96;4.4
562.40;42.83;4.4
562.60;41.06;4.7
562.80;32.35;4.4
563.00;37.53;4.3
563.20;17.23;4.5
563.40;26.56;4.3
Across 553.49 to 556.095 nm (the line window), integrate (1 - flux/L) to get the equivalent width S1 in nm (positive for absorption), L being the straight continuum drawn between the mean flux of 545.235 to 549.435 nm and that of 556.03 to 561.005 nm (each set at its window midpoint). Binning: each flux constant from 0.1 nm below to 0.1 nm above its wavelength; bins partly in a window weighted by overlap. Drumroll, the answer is 0.12 nm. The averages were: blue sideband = 31.7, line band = 30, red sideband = 31.3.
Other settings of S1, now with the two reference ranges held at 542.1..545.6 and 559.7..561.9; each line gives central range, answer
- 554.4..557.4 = 0.24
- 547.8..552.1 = -0.11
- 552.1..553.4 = 0.29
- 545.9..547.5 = -0.01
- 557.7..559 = 0.11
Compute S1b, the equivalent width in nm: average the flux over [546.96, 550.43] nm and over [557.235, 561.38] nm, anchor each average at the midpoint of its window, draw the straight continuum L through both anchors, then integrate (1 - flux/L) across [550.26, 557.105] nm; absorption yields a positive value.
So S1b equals 0.57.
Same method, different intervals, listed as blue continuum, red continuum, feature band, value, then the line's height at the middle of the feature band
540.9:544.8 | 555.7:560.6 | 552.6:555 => 0.163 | 30.7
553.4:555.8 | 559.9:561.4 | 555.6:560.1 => 0.412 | 33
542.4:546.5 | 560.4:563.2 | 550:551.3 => 0.060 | 32.3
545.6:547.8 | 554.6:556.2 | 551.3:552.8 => 0.055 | 30.9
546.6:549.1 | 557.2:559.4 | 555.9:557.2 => 0.101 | 31.8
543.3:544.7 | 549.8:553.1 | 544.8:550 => -0.295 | 30.1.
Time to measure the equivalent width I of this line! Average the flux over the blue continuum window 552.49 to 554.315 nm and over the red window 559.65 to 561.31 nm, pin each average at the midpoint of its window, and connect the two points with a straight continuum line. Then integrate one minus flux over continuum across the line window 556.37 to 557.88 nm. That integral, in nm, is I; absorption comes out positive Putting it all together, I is 0.02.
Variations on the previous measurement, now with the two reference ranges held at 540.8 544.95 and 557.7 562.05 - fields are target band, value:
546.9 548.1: -0.06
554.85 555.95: 0.03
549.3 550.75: -0.02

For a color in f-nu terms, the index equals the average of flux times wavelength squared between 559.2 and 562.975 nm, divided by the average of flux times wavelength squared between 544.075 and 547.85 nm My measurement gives 1.17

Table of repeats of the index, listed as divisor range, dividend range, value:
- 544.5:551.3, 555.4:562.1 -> 1.04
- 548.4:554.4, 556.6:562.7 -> 1.12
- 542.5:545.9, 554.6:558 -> 1.05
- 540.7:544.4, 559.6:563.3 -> 1.15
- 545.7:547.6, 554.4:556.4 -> 1.00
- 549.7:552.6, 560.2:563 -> 1.20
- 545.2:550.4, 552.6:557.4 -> 0.95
